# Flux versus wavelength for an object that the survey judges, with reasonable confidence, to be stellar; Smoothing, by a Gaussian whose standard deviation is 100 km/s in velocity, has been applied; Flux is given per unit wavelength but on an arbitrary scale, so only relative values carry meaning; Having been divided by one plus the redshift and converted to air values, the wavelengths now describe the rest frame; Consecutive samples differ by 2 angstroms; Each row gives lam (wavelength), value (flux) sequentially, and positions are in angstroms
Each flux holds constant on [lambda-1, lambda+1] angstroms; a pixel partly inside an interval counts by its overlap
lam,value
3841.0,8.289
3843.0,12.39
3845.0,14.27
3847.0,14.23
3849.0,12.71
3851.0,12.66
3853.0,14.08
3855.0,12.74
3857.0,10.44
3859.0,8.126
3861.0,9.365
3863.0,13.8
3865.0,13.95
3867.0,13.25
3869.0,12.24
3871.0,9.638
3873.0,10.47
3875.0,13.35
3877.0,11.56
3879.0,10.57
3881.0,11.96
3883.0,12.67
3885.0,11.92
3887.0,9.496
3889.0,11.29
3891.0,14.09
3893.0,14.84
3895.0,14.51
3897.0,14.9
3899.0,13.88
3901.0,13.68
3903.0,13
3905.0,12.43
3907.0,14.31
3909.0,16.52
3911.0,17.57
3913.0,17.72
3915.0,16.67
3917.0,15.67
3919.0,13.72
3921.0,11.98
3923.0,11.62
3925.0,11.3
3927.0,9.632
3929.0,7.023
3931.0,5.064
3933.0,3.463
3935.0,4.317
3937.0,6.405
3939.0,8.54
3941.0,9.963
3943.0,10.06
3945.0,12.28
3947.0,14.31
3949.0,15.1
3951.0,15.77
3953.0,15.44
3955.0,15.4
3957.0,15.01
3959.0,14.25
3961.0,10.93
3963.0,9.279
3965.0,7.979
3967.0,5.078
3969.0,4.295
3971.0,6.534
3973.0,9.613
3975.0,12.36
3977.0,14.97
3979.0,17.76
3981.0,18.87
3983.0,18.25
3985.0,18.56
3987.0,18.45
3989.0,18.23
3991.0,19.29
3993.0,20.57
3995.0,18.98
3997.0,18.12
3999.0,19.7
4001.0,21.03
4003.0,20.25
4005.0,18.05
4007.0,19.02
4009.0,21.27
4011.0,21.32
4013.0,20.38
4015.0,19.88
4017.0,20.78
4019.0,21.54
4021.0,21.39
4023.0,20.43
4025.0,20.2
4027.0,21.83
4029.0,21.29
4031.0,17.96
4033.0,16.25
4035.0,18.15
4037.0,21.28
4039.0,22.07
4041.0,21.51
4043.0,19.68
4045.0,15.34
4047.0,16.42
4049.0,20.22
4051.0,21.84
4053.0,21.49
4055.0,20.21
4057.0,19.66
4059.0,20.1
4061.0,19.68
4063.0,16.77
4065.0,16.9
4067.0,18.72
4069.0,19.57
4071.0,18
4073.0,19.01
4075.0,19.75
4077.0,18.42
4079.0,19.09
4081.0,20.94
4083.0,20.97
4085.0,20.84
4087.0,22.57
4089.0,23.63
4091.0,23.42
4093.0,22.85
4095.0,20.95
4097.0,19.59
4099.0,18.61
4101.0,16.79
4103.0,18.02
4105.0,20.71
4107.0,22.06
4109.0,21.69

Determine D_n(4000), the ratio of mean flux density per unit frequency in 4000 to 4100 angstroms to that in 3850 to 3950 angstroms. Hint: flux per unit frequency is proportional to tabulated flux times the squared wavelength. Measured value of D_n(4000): 1.81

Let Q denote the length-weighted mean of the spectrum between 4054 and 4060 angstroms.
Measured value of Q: 20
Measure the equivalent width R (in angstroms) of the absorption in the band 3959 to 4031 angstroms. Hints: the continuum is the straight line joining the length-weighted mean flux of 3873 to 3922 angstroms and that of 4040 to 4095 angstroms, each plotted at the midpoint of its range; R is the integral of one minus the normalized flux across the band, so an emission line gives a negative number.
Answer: 1.6 angstroms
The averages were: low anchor 13.6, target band 17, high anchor 19.9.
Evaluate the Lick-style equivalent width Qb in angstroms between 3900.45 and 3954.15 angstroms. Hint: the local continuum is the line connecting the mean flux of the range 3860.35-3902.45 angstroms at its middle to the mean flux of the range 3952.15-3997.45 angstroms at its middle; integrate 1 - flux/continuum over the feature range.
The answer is 5.3 angstroms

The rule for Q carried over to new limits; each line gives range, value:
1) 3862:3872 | 12.6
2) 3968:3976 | 8.2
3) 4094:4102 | 19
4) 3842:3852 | 13.3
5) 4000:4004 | 20.6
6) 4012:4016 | 20.1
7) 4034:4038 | 19.7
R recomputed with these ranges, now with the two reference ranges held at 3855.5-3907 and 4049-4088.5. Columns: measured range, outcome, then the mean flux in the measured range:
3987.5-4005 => -2.6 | 19.4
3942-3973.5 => 8.0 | 11.4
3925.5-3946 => 9.5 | 7.76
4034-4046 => -0.7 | 19.7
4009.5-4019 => -1.7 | 20.7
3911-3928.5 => 0.2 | 13.6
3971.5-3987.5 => 0.5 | 15.7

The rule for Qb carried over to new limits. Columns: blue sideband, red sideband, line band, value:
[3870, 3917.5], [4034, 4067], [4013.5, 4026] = -1.7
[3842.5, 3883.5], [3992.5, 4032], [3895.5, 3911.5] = -0.1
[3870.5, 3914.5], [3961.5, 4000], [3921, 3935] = 5.8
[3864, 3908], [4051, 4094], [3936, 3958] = 3.7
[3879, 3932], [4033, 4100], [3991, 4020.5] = -4.8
